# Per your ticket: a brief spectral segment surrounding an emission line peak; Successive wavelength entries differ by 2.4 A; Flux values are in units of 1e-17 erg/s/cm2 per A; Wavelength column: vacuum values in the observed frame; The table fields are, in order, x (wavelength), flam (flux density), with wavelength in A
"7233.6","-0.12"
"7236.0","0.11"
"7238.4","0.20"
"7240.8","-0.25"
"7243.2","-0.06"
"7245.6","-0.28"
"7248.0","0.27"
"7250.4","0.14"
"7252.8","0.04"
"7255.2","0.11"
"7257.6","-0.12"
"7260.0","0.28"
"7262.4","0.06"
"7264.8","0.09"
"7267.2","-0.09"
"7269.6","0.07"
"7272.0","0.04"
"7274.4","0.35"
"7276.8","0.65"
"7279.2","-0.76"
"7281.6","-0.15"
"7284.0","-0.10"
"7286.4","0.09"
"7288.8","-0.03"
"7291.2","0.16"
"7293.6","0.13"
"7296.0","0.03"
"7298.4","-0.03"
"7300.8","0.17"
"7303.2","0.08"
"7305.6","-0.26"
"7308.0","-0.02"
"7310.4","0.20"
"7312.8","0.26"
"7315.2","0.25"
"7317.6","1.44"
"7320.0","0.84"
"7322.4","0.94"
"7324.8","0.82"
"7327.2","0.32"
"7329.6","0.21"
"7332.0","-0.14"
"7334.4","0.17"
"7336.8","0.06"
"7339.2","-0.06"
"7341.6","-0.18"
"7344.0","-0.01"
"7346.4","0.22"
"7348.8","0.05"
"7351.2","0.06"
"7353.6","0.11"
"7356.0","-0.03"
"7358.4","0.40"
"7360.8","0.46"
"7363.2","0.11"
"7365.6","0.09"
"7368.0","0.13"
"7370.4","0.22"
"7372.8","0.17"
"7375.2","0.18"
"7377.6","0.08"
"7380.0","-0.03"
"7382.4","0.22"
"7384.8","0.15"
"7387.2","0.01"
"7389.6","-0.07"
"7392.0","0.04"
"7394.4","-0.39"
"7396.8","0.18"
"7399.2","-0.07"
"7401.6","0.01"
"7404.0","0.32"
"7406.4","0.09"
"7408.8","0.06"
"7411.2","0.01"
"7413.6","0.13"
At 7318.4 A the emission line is [O II] 3727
